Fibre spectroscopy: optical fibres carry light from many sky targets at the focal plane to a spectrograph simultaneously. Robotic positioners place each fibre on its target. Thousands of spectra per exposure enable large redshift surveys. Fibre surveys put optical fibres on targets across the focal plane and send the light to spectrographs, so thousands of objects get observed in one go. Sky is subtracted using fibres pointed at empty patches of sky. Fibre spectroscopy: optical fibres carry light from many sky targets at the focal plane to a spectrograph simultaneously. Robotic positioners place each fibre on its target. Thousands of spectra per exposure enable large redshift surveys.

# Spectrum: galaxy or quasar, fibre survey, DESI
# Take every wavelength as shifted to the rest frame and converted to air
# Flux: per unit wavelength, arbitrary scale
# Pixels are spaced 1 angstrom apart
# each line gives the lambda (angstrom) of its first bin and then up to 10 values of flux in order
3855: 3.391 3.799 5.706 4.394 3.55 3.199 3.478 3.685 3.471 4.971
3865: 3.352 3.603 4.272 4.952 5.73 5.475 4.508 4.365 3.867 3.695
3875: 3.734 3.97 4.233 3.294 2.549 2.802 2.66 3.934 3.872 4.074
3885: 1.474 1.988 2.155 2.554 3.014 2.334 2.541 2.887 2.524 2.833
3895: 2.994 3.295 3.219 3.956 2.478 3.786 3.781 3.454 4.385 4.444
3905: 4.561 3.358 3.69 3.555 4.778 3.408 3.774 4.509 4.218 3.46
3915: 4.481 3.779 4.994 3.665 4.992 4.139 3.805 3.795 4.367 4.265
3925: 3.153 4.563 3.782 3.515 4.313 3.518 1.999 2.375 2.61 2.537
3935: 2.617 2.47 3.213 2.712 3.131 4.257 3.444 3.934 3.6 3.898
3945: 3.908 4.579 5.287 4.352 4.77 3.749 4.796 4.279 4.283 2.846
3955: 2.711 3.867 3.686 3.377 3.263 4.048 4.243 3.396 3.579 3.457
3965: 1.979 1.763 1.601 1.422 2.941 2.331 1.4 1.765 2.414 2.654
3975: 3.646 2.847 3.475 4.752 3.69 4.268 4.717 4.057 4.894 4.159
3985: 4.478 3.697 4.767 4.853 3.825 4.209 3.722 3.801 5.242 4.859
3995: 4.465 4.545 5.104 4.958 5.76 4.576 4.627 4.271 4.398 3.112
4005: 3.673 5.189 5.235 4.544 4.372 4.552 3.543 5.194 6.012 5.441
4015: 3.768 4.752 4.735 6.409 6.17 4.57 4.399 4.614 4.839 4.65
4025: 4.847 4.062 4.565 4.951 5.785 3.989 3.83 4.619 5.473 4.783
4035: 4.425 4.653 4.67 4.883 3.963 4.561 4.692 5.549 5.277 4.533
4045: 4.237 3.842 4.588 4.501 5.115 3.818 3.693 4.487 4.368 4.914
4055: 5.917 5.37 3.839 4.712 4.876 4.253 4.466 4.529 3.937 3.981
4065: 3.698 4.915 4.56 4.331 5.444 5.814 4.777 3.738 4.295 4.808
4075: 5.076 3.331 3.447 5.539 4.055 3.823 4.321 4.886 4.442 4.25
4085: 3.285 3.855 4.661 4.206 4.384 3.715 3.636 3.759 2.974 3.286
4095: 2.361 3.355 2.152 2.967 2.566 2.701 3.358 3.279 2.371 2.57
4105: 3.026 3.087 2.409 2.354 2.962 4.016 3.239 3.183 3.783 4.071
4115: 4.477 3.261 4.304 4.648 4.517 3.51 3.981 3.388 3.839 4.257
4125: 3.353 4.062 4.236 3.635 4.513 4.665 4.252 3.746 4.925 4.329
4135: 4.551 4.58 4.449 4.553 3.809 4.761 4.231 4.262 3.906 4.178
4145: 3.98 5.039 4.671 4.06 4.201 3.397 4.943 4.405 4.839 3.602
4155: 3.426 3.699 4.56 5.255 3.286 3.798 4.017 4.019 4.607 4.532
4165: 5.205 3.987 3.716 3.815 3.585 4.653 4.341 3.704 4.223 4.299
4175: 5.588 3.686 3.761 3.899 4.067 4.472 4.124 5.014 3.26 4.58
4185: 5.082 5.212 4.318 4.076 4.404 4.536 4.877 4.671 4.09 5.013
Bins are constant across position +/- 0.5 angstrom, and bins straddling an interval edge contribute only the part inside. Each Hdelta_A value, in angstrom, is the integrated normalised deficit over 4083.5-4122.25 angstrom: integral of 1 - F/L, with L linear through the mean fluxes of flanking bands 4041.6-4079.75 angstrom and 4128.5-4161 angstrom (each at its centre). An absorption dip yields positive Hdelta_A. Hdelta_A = 8.5 angstrom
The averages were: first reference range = 4.54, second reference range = 4.27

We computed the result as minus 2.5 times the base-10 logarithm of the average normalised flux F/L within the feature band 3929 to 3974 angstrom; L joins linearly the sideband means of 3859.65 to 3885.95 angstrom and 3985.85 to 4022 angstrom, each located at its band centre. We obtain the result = 0.31 mag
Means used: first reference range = 3.79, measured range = 3.24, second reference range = 4.66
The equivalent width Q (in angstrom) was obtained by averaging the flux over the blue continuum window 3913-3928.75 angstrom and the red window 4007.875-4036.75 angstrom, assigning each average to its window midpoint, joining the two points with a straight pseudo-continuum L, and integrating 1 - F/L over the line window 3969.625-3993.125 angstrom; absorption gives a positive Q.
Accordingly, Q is 4.1 angstrom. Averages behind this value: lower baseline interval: 4.06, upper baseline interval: 4.78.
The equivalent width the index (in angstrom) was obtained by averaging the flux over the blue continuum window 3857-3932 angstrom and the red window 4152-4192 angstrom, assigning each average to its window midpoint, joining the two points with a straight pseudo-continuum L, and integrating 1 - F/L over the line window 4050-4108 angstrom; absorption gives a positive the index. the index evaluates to 1.4 angstrom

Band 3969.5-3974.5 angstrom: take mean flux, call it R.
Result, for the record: 2.11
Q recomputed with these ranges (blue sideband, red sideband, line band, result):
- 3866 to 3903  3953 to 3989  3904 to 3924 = -3.9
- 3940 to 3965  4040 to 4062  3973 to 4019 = -2.6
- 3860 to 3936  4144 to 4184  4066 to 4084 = -2.3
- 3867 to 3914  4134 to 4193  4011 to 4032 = -5.0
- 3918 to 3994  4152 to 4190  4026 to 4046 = -4.4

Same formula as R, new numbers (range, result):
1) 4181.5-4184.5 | 4.28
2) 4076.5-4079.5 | 4.35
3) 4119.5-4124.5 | 3.8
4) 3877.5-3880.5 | 2.88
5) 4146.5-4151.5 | 4.25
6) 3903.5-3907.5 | 4.01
